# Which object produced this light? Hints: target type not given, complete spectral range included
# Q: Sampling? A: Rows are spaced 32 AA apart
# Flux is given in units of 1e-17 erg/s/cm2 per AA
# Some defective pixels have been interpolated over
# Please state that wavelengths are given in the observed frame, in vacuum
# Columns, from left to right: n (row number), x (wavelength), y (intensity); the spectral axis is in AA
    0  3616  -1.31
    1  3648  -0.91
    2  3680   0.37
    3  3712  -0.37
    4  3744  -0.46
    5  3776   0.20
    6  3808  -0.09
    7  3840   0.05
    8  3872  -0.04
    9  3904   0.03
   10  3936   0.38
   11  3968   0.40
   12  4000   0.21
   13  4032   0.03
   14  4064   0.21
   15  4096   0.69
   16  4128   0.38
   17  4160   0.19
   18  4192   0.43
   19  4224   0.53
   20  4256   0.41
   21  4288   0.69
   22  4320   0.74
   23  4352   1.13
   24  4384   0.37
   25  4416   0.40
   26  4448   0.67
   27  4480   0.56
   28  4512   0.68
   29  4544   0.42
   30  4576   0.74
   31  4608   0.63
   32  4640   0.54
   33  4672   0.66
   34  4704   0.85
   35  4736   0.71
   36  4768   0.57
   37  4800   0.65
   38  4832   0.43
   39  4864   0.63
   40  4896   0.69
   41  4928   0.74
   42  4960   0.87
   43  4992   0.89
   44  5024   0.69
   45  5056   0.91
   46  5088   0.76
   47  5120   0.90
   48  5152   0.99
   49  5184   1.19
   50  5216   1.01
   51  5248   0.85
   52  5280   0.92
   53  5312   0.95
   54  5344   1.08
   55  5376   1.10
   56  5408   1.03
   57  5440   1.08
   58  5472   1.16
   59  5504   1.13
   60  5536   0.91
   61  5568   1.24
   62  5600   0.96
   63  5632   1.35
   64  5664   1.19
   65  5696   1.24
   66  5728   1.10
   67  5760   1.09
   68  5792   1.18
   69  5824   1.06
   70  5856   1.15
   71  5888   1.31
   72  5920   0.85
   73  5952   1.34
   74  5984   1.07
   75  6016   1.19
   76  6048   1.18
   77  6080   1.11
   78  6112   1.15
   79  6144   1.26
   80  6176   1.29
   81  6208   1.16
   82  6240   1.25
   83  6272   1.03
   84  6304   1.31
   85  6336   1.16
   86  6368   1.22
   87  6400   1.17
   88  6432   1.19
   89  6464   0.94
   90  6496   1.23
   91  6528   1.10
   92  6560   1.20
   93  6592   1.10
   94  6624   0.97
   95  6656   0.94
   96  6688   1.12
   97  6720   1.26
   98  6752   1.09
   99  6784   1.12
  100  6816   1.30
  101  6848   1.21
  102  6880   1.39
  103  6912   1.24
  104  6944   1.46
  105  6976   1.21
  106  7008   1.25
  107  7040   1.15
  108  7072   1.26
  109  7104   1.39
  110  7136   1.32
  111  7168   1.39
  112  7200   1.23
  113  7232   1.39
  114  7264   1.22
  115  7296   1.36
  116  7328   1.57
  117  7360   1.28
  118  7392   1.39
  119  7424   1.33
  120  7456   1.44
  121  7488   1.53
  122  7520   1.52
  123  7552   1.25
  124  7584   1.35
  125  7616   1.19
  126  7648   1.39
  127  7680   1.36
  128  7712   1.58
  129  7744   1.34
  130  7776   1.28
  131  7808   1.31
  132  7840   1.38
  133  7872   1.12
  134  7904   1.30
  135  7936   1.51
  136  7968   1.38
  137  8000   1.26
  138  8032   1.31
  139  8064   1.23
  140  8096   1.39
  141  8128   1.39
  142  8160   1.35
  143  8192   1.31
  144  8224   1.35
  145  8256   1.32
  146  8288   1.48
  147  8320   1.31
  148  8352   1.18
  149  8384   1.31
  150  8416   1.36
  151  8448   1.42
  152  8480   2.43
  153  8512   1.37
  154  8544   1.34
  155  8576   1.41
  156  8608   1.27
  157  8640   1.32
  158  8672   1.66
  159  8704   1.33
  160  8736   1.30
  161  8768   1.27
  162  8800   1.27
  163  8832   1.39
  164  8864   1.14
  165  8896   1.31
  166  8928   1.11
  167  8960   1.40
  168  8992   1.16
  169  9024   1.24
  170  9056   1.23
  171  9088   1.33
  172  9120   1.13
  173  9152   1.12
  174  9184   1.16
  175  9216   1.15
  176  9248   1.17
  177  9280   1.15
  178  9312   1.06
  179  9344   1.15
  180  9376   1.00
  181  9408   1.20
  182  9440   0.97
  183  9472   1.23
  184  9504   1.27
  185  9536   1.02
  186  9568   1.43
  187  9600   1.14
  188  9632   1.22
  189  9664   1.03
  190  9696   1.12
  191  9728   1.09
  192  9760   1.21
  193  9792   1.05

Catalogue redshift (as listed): 0.29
